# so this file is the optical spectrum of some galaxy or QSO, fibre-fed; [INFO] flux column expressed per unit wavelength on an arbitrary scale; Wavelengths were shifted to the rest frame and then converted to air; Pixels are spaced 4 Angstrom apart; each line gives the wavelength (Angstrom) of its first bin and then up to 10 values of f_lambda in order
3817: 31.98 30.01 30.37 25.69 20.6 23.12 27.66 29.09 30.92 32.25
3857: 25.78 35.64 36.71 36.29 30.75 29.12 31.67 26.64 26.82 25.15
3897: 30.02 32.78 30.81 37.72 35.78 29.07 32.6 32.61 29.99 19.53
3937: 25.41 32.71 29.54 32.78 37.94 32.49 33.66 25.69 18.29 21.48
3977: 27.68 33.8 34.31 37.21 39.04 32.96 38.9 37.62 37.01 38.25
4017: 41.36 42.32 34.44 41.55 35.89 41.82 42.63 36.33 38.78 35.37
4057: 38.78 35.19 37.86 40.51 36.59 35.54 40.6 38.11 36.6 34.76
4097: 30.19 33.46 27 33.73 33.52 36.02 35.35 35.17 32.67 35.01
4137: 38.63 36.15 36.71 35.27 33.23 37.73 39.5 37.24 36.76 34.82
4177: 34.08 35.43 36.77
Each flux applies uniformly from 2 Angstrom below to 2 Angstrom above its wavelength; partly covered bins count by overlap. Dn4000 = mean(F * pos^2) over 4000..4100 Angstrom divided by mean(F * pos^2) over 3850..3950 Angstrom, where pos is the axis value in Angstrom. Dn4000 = 1.33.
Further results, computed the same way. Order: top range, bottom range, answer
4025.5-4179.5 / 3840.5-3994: 1.30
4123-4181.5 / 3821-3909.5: 1.40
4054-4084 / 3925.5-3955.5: 1.35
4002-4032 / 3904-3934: 1.30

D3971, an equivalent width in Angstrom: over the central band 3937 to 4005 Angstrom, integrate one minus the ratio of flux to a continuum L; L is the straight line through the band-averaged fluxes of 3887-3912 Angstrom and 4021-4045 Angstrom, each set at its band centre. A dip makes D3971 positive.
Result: 6.9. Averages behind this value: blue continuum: 30.8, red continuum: 39.3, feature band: 31.8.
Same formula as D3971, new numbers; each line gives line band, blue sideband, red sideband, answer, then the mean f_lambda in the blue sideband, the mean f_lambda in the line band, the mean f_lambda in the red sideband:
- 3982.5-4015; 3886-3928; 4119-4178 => -3.82 Angstrom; 31.2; 36.9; 35.9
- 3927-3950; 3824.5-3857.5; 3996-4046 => 3.66 Angstrom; 27.2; 28.1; 38.7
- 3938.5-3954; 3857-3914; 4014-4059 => 0.85 Angstrom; 31.6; 32.7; 39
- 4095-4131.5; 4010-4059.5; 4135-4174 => 4.26 Angstrom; 38.9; 33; 36.6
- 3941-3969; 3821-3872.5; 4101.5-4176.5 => 0.49 Angstrom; 29.6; 31.1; 35.2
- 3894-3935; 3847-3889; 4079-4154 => 1.35 Angstrom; 31.4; 30.9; 34.9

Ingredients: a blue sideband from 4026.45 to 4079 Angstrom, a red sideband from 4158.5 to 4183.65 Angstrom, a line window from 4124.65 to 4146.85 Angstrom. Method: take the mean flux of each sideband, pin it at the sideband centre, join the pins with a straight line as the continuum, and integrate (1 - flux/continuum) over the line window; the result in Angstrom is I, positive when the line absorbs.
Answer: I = 0.7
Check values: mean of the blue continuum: 38.2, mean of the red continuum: 36.3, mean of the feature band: 35.8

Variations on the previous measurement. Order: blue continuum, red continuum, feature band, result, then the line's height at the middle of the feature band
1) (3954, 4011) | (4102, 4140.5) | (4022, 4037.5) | -2.6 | 32.9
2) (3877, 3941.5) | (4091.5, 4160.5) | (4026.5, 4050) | -4.9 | 32.6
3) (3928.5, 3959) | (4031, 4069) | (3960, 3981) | 4.1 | 32.1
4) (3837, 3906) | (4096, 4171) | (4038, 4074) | -4.9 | 33.6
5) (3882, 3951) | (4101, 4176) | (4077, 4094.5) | -1.8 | 34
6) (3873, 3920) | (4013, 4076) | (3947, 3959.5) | -0.3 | 33.6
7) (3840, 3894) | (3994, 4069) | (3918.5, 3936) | 2.5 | 33.3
